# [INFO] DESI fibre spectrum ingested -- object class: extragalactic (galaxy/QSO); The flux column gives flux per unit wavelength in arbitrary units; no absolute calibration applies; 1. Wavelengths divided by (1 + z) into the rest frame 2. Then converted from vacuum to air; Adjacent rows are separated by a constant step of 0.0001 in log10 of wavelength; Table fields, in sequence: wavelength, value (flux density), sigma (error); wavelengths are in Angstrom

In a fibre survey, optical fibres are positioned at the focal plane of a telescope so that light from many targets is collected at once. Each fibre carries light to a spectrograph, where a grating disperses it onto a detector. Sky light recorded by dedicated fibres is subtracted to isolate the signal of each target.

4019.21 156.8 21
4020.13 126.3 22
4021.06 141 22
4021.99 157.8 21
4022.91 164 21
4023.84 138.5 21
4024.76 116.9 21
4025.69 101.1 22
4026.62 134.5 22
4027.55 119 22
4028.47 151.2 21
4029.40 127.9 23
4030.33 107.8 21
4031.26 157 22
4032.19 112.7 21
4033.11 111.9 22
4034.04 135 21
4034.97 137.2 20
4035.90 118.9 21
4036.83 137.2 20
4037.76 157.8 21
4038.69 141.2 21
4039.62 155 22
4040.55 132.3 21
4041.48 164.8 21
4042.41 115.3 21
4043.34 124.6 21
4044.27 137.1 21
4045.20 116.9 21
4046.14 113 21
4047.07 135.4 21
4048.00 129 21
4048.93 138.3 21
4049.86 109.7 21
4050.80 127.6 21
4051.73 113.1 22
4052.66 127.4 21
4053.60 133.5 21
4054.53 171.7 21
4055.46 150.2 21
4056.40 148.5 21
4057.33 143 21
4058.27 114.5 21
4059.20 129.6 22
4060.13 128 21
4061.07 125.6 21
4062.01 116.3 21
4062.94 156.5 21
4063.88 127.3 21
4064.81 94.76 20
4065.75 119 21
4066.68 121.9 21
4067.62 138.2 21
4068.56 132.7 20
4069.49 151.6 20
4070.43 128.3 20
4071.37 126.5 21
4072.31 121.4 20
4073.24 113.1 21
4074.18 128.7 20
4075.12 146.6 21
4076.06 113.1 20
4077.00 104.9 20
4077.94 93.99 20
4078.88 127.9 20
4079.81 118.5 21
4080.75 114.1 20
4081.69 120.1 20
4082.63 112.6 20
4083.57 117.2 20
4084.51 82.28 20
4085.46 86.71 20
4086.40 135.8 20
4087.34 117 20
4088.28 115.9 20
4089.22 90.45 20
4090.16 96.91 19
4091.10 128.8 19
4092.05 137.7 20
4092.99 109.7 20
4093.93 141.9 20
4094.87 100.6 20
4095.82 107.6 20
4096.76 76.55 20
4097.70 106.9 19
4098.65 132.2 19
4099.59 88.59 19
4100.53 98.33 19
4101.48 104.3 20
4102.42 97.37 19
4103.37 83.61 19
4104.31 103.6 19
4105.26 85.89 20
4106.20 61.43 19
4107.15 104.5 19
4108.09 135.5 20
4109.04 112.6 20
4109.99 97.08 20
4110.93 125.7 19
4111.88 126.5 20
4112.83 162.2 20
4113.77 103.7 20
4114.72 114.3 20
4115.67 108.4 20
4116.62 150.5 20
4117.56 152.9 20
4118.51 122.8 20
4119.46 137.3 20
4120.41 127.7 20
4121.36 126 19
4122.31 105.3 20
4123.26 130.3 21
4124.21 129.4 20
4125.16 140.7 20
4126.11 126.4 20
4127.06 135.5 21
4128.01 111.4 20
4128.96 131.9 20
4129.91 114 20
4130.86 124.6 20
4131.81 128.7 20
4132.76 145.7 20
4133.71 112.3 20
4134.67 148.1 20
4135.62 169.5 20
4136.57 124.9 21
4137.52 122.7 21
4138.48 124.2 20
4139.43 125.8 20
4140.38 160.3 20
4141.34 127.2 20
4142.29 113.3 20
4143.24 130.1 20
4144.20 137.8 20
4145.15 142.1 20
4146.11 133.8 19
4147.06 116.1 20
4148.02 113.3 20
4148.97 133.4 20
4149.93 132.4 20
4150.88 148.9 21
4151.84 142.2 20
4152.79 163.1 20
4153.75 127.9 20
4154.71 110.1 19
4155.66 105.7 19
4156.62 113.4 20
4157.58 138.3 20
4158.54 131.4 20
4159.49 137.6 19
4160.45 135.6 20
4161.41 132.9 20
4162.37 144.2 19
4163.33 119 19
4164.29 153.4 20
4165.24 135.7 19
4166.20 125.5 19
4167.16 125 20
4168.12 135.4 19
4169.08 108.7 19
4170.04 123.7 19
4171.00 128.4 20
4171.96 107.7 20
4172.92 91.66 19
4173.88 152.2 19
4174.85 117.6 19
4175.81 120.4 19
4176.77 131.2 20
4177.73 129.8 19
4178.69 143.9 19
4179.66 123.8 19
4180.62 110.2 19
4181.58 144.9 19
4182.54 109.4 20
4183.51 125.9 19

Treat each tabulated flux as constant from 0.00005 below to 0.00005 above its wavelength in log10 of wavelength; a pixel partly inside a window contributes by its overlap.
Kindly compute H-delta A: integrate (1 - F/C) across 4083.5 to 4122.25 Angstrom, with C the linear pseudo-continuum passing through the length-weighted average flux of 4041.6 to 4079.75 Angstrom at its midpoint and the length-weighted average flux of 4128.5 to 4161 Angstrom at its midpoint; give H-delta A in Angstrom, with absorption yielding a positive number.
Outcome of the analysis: 5.1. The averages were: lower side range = 128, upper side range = 131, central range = 112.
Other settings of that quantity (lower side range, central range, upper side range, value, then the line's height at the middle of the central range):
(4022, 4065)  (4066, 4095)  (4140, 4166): 2.94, 132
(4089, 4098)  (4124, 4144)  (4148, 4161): -1.04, 124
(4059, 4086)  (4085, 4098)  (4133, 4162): 1.31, 123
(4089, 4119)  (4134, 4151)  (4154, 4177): -1.74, 121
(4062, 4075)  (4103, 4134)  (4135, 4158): 2.27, 130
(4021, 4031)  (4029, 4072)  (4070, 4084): -1.75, 126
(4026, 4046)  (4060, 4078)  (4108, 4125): 0.67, 130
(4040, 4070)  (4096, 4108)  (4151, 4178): 3.05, 130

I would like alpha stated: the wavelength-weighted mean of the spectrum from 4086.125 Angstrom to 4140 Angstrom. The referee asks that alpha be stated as 119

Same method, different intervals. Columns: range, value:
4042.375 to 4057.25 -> 131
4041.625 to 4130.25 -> 120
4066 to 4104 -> 114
